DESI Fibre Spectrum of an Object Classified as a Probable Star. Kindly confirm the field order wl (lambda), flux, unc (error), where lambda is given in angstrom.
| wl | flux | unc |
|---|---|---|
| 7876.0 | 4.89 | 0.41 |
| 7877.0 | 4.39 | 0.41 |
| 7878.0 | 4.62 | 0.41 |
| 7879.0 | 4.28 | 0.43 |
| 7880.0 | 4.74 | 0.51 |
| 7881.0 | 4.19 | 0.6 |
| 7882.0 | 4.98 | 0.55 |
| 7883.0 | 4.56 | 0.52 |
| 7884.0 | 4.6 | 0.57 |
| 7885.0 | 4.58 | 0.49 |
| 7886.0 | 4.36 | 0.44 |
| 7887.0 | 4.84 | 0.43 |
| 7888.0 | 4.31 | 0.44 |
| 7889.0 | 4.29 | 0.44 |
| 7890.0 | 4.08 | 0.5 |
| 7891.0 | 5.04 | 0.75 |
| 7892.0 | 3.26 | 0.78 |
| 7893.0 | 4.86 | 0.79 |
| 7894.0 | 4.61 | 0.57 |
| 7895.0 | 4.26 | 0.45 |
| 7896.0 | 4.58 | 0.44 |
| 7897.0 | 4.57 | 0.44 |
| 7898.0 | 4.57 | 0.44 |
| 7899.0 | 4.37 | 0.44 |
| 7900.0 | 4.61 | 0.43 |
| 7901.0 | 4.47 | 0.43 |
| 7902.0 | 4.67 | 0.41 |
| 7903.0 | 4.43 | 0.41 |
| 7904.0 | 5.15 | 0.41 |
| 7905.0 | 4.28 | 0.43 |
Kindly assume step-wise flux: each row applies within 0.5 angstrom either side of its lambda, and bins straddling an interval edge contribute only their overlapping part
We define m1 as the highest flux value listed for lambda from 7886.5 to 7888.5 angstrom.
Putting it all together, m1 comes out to 4.84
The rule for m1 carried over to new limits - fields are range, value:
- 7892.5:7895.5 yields 4.86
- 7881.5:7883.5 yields 4.98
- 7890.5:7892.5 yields 5.04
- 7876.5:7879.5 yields 4.62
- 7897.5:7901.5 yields 4.61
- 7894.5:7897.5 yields 4.58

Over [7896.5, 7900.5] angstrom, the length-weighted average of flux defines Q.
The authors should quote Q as 4.53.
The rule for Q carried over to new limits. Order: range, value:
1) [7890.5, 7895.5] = 4.41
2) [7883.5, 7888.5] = 4.54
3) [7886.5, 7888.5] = 4.57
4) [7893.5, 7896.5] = 4.48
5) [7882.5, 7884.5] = 4.58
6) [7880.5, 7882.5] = 4.59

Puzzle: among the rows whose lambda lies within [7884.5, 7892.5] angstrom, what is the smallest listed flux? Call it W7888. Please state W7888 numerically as 3.26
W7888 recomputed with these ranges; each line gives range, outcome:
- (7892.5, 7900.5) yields 4.26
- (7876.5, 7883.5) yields 4.19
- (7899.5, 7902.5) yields 4.47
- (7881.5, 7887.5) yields 4.36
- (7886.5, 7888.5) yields 4.31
